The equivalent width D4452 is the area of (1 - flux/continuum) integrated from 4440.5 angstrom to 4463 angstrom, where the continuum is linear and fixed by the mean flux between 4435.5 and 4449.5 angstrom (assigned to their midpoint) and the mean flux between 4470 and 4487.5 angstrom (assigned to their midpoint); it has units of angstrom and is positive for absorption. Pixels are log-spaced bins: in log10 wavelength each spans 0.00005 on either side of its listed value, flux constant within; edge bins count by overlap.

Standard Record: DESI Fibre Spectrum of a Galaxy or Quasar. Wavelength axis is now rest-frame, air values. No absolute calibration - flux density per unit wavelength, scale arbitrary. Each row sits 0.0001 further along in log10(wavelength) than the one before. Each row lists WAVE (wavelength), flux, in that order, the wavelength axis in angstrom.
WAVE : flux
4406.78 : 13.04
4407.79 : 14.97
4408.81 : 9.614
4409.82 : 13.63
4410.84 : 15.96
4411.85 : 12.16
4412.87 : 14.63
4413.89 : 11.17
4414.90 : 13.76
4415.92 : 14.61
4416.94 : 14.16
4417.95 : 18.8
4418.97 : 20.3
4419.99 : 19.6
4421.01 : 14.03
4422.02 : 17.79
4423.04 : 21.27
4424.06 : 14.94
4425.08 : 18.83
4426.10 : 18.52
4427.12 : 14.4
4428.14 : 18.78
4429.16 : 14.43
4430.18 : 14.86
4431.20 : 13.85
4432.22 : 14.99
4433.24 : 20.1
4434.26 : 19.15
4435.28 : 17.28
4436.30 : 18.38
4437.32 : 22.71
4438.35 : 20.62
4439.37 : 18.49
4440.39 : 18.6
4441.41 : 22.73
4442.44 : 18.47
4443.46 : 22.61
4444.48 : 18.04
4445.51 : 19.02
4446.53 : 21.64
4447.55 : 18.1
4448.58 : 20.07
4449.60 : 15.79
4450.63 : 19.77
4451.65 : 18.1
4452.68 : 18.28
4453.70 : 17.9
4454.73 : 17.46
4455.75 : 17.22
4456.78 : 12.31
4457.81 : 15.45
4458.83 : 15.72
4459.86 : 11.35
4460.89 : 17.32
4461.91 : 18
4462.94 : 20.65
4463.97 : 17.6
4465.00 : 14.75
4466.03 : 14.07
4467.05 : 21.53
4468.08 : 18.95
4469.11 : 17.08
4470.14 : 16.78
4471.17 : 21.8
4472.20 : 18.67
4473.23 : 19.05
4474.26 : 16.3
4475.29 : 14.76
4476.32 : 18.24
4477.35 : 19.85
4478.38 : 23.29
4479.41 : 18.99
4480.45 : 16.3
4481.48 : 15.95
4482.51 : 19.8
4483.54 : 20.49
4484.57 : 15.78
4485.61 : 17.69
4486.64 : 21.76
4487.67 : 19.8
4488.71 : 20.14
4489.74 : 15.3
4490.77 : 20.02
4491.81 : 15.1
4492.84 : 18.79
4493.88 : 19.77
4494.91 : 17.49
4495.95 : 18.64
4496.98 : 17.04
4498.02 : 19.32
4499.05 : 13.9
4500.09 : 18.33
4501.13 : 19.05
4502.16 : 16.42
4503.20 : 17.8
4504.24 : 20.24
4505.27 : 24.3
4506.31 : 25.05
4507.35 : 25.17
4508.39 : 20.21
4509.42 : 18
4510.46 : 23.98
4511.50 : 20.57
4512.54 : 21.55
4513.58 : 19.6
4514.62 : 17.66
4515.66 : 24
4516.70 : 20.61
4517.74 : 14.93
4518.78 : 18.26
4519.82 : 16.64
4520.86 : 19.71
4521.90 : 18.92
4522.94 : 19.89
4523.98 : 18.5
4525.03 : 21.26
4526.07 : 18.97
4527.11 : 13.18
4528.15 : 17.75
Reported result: 1.8 angstrom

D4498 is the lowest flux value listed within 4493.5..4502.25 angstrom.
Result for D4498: 13.9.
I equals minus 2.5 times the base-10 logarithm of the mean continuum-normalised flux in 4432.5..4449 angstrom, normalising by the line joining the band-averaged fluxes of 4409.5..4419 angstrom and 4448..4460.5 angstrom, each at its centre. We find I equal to -0.227 mag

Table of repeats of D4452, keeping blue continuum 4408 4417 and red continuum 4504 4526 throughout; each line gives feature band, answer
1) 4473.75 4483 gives -0.2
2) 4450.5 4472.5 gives -0.7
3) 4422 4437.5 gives -3.1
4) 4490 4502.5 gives 0.9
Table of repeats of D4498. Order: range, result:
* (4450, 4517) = 11.35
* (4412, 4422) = 11.17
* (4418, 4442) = 13.85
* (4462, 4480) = 14.07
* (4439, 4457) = 12.31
